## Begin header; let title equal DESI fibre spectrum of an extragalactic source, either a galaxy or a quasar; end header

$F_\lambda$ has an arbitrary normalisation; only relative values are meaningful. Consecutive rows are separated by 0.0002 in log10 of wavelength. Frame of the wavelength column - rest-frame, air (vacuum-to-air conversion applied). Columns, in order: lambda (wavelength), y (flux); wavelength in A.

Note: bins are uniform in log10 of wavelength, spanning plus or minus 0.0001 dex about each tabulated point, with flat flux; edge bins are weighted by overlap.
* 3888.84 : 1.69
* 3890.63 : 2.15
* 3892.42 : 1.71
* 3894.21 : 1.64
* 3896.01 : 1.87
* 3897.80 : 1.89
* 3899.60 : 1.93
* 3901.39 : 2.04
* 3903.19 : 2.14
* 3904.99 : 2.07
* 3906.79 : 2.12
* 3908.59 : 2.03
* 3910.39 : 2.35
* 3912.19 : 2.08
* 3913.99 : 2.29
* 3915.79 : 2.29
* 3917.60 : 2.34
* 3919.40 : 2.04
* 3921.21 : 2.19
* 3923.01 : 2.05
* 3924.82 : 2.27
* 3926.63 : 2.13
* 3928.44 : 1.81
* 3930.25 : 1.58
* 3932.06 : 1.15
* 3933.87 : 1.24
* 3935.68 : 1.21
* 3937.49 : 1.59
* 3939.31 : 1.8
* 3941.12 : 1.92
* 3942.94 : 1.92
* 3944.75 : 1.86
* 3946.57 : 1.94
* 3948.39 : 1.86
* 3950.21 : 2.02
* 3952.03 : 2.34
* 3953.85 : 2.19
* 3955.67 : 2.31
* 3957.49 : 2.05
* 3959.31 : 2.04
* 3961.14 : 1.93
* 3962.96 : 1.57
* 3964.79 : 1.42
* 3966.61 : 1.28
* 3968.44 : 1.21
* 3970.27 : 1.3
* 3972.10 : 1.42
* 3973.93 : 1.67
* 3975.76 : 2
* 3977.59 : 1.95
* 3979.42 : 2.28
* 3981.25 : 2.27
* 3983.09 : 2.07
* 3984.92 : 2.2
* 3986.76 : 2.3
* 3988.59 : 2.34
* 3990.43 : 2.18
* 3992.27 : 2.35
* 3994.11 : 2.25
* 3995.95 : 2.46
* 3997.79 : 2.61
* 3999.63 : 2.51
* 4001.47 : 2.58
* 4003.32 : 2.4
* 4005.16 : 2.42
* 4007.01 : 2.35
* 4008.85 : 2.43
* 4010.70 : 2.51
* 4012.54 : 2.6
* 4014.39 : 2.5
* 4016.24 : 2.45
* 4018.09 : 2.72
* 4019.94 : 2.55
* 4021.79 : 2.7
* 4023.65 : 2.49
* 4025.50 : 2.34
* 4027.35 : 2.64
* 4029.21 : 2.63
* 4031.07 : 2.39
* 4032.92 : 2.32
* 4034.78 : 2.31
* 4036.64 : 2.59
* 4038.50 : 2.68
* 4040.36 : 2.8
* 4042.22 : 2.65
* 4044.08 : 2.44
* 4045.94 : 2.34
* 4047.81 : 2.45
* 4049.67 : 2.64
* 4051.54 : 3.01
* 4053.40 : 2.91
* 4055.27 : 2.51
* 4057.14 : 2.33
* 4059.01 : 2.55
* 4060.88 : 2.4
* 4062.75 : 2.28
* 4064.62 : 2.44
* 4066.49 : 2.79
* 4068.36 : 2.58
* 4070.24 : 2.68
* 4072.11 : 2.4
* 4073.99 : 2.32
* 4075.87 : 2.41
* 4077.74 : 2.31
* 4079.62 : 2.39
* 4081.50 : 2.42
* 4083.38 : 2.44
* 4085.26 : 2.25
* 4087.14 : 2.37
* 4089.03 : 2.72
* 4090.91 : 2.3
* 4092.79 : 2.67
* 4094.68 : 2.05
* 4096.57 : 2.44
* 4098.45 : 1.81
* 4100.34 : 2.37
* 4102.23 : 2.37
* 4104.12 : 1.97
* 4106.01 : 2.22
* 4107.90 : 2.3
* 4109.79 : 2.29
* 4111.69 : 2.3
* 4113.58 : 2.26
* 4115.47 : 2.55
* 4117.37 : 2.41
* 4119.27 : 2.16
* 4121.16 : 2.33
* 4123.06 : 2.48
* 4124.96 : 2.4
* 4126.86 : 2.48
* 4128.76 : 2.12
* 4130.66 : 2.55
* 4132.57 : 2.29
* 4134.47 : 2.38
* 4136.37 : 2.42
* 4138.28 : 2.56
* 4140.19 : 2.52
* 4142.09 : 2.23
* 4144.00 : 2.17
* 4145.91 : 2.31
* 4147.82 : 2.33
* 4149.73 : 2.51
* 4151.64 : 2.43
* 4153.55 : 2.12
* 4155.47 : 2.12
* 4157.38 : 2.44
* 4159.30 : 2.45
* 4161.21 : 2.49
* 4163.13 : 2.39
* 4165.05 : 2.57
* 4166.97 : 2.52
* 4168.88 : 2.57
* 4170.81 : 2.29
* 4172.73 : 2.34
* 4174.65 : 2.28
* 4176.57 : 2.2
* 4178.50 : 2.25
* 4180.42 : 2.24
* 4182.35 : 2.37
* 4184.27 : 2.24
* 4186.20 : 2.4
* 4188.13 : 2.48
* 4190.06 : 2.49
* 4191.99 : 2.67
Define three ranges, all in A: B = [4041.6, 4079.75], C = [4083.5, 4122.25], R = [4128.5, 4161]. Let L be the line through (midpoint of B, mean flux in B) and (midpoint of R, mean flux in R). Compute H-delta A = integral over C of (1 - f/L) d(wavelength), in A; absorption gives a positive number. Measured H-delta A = 2.0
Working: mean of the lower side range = 2.52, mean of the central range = 2.31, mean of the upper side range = 2.36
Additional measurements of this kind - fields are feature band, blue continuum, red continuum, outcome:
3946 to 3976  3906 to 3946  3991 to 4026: 5.0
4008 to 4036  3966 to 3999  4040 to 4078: -2.7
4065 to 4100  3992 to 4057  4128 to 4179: 0.7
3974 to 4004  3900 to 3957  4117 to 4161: -2.8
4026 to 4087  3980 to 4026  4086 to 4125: -3.5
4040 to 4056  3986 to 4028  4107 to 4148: -1.4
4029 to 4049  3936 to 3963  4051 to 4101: -1.8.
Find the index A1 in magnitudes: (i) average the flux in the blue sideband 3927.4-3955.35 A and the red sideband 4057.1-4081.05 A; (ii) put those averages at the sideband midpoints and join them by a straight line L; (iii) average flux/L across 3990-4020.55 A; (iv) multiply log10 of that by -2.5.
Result -0.17 mag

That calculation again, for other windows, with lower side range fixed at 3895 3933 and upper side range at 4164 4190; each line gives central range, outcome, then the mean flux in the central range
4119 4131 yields -0.03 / 2.36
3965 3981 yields 0.26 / 1.66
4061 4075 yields -0.12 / 2.49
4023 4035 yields -0.13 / 2.45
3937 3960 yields 0.04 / 1.99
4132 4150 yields -0.02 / 2.37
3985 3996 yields -0.08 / 2.29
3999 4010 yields -0.14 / 2.45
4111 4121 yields -0.02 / 2.34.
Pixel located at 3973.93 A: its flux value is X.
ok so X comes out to 1.67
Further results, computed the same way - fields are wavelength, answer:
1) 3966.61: 1.28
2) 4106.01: 2.22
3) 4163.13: 2.39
